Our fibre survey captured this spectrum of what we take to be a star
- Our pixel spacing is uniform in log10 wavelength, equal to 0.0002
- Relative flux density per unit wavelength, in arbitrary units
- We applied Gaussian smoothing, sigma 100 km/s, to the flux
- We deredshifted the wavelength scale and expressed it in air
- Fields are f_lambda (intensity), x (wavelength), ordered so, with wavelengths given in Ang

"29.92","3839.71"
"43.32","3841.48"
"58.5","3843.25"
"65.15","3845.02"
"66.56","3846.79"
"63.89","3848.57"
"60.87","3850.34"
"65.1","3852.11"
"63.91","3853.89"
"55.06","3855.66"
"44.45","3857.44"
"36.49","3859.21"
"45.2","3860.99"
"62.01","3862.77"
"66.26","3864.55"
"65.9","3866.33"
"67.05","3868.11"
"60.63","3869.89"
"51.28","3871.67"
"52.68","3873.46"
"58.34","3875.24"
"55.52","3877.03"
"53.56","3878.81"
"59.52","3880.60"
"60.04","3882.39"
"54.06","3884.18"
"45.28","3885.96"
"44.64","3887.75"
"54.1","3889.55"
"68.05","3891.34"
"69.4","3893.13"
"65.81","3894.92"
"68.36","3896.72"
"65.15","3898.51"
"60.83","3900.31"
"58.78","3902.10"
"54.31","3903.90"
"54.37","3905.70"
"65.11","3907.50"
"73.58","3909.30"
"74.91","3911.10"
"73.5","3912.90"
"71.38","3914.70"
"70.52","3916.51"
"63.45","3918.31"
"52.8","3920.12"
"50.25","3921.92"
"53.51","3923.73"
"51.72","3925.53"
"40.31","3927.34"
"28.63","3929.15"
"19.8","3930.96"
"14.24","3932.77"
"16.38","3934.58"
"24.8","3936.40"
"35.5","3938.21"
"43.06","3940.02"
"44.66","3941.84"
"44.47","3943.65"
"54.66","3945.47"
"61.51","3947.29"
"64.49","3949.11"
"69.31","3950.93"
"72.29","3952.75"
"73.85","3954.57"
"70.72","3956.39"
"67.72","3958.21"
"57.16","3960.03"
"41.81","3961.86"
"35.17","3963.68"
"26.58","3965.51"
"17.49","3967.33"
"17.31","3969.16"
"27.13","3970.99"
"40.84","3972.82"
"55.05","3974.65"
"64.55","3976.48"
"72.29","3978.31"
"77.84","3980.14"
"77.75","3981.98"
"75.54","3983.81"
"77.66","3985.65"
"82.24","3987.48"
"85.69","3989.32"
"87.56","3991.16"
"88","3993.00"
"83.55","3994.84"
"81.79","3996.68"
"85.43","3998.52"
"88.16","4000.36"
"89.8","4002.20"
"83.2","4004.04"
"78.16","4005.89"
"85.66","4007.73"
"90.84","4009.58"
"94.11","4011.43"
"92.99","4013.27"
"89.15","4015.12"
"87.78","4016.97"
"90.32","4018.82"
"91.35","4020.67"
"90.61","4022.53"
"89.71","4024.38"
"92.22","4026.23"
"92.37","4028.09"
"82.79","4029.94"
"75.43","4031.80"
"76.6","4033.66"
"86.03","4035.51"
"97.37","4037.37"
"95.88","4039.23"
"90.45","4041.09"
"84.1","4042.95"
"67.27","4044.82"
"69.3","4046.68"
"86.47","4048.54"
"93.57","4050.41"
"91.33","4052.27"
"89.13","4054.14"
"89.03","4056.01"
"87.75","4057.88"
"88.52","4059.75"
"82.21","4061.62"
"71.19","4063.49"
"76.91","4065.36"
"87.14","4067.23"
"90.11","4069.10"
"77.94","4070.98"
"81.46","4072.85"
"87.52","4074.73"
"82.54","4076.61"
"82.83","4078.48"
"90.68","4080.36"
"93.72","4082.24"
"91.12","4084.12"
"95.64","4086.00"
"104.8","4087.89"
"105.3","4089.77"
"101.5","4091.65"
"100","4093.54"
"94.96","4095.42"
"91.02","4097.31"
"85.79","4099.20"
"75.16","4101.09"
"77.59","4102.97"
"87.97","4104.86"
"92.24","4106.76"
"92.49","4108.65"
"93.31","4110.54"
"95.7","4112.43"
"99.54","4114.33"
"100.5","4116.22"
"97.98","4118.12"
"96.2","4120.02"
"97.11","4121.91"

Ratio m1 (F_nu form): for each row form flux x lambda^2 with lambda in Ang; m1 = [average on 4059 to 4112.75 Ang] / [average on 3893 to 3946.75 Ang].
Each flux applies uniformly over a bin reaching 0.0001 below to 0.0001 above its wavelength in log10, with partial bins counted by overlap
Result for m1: 1.9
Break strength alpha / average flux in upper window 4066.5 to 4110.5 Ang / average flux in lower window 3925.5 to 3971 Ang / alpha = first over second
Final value 2.08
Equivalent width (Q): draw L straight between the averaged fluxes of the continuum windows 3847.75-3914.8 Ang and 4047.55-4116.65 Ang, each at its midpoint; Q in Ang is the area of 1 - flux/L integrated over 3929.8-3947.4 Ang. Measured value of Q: 8.7 Ang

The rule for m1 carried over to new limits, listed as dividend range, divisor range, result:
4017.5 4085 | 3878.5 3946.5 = 1.75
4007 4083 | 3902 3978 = 1.82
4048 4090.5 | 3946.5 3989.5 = 1.59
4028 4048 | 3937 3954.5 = 1.59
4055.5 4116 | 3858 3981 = 1.82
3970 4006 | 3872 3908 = 1.35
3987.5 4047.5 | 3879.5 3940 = 1.71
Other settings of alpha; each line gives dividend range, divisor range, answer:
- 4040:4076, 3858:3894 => 1.49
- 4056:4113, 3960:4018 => 1.26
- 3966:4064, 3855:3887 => 1.44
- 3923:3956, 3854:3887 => 0.82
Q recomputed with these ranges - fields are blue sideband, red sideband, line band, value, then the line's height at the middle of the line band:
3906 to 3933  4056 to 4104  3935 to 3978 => 9.6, 62.3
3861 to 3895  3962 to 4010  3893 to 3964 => 9.1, 62.6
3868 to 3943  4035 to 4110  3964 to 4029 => -2.2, 72.2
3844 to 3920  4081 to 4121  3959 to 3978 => 8.8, 73.6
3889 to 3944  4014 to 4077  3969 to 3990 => 1.5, 68.8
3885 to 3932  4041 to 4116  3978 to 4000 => -2.9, 72.1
